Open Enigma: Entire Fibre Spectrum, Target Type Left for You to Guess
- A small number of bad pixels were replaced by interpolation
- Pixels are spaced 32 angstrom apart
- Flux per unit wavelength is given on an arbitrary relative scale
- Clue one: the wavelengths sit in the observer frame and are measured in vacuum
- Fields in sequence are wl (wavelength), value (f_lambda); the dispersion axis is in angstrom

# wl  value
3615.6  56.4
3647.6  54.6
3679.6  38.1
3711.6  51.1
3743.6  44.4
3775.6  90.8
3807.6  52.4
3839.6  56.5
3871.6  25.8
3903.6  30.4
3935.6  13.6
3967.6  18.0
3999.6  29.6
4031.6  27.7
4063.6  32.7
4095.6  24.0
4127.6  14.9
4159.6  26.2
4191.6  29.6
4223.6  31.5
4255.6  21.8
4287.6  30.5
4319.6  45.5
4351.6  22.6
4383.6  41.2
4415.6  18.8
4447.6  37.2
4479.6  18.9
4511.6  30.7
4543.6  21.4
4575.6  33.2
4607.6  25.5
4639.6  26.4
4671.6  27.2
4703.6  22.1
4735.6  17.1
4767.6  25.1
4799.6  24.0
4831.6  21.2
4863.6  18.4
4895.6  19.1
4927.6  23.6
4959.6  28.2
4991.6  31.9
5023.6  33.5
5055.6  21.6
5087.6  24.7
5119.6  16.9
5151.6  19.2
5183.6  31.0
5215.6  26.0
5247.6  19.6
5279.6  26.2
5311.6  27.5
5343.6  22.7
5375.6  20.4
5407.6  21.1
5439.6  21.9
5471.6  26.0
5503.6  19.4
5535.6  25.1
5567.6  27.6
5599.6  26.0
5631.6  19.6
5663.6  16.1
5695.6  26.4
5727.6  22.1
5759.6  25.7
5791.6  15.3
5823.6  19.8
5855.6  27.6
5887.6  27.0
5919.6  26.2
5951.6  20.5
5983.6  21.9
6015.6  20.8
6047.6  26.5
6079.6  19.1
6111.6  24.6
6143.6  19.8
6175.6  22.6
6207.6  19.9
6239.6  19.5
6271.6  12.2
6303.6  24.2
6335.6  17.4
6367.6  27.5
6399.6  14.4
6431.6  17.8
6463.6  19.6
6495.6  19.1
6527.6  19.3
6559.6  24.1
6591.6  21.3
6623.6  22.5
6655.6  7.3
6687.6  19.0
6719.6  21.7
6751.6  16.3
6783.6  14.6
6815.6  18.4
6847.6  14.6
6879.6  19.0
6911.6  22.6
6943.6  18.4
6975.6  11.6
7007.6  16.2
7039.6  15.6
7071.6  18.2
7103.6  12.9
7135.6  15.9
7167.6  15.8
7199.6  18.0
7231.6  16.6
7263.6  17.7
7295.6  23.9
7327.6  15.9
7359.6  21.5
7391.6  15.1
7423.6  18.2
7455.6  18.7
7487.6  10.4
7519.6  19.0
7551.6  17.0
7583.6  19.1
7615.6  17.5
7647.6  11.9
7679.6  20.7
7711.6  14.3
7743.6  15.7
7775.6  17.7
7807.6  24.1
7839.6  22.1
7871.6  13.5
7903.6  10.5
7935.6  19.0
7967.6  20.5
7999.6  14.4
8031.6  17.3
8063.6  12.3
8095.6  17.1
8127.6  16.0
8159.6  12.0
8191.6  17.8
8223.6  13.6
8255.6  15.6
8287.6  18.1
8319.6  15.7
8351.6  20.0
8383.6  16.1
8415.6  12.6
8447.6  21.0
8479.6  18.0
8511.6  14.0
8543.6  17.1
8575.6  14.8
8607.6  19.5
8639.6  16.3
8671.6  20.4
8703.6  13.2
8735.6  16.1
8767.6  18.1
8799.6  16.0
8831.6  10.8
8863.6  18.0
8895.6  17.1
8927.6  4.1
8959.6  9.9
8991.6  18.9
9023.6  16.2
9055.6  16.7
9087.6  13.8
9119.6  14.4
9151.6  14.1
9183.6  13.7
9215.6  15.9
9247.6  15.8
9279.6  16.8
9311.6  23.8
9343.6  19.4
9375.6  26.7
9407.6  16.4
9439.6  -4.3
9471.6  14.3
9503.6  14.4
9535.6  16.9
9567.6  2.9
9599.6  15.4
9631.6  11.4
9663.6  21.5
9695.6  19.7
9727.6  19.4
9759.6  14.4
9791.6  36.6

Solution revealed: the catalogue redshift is 1.631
